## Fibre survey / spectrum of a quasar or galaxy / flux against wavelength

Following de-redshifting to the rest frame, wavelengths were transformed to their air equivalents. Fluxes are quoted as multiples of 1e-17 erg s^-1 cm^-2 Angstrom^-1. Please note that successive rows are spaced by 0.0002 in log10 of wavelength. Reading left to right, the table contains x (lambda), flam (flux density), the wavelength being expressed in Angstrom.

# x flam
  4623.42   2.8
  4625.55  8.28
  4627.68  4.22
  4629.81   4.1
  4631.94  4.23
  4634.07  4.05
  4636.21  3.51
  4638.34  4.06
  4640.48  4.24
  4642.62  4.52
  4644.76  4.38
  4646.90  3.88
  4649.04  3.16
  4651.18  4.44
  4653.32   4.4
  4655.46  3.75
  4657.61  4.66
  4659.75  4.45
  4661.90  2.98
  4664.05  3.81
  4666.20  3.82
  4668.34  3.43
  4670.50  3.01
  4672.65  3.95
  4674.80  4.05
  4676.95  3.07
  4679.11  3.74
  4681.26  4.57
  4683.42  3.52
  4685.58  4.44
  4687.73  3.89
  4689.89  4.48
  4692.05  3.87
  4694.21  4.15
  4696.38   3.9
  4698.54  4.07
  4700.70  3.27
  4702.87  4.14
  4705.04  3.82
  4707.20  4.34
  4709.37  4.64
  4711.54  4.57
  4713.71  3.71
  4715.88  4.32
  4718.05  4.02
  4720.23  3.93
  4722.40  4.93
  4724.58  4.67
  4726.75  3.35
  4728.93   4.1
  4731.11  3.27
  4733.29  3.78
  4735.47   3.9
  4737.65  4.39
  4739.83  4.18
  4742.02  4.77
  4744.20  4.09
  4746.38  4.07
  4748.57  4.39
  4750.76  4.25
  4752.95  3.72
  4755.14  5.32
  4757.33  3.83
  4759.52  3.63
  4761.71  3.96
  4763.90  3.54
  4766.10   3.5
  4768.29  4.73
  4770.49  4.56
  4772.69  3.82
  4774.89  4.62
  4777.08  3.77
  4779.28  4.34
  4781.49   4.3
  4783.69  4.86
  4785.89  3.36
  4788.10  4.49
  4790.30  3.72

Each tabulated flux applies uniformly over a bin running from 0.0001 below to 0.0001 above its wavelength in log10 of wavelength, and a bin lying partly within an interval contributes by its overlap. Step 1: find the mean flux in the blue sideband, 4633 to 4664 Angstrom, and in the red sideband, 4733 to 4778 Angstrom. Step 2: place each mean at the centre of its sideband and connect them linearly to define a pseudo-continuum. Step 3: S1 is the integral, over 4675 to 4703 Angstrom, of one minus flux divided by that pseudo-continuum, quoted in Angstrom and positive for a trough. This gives 0.98 Angstrom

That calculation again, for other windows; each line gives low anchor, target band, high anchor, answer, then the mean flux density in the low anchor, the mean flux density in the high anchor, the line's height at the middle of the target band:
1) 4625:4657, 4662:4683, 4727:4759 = 2.8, 4.29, 4.12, 4.24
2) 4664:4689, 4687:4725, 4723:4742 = -2.3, 3.78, 4.02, 3.91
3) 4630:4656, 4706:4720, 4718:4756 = -0.3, 4.06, 4.17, 4.14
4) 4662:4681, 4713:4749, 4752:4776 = -1.6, 3.62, 4.12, 3.94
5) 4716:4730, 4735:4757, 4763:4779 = -0.9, 4.18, 4.1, 4.14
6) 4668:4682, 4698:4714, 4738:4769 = -0.9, 3.68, 4.14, 3.86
